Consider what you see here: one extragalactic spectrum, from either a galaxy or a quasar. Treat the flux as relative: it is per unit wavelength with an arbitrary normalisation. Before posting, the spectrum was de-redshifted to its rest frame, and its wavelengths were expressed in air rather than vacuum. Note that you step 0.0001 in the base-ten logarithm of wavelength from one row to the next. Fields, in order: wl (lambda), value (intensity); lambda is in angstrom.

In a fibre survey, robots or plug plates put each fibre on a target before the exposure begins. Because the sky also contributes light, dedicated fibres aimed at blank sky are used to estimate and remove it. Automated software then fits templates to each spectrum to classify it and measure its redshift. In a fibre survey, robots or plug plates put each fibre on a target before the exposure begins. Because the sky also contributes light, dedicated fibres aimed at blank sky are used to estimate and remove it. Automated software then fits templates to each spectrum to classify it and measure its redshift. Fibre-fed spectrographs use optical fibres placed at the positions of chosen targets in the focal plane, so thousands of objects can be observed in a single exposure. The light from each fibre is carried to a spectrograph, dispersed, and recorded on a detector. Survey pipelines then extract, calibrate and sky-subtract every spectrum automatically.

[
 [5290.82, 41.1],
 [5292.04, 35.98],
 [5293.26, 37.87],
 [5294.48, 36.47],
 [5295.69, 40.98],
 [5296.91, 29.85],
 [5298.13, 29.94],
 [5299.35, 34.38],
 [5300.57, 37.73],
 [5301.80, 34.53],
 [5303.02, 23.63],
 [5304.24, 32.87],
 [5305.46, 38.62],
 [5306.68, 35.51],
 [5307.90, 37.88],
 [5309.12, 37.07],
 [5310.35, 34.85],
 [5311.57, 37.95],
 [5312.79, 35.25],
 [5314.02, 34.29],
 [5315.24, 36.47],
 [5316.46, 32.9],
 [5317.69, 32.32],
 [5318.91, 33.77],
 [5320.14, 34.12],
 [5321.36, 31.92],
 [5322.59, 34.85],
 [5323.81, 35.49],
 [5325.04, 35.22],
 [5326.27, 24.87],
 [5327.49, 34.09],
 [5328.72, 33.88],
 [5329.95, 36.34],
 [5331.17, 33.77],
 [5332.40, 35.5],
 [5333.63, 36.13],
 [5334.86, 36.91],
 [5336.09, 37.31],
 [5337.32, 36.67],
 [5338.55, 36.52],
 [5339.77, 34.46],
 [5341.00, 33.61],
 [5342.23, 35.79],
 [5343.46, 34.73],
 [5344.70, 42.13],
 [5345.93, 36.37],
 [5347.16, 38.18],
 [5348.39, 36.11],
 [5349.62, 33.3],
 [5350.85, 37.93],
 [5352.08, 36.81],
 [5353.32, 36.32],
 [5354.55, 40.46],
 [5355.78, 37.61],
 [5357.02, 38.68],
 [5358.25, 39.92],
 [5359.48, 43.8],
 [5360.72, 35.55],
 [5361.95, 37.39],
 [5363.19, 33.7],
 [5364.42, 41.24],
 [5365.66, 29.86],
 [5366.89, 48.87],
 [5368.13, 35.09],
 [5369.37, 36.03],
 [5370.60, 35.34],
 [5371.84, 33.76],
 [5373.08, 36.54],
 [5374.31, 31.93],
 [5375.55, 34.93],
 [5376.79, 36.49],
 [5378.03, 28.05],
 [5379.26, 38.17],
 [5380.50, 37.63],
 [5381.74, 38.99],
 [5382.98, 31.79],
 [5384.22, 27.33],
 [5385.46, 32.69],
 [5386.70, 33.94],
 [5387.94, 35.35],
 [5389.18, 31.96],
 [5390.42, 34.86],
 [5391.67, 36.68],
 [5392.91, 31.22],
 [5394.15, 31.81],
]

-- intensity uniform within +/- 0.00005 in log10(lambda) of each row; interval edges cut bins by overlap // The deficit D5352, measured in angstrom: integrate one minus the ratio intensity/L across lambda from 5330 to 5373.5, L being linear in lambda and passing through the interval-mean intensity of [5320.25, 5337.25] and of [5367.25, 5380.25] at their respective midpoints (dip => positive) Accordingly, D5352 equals -2.8 angstrom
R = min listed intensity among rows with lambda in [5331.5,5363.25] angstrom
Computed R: 33.3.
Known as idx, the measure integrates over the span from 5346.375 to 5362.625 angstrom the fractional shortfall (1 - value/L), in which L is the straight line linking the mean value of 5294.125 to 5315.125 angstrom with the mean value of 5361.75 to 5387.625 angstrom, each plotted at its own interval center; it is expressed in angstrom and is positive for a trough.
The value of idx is -1.3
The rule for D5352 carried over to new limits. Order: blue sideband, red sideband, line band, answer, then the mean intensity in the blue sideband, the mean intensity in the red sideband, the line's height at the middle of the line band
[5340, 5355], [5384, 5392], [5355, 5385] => -1.1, 36.7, 33.4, 34.9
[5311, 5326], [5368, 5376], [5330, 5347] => -0.8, 34.3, 34.8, 34.5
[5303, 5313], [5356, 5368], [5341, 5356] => 0.3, 35.5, 38.6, 37.8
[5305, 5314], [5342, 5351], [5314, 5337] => 1.5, 36.5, 36.8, 36.6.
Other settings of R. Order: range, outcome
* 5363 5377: 29.86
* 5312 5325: 31.92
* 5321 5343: 24.87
